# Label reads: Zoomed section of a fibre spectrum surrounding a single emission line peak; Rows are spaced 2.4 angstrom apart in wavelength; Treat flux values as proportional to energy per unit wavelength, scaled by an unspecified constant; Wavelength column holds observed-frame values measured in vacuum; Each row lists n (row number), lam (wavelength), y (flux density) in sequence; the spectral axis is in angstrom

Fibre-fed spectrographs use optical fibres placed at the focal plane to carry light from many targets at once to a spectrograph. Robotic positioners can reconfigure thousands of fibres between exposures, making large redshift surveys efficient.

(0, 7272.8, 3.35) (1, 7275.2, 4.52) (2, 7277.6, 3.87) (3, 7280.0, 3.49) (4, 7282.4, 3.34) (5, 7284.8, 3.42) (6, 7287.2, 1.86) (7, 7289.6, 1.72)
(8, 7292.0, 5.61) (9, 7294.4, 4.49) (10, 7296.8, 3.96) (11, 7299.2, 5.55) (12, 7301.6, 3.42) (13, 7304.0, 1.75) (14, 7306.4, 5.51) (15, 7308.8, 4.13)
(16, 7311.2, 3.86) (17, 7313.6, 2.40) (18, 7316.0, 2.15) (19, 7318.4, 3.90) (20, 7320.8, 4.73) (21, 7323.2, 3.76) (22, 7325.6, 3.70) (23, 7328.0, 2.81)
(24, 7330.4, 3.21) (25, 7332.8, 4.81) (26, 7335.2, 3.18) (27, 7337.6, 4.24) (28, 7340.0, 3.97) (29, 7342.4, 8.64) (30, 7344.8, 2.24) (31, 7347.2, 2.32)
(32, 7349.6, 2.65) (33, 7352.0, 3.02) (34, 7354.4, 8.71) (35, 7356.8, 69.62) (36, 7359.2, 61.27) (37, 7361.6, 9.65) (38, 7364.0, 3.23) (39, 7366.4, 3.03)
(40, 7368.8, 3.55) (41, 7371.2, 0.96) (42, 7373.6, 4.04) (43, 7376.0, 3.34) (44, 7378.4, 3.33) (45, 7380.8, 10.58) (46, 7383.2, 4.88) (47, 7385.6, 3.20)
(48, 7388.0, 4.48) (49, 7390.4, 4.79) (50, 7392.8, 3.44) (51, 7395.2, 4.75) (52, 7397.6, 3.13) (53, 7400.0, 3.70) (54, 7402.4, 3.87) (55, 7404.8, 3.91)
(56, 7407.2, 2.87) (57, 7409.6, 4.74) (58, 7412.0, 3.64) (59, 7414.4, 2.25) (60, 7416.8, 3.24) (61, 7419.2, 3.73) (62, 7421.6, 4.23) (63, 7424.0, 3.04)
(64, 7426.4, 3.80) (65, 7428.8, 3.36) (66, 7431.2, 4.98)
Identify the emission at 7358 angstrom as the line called H-alpha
